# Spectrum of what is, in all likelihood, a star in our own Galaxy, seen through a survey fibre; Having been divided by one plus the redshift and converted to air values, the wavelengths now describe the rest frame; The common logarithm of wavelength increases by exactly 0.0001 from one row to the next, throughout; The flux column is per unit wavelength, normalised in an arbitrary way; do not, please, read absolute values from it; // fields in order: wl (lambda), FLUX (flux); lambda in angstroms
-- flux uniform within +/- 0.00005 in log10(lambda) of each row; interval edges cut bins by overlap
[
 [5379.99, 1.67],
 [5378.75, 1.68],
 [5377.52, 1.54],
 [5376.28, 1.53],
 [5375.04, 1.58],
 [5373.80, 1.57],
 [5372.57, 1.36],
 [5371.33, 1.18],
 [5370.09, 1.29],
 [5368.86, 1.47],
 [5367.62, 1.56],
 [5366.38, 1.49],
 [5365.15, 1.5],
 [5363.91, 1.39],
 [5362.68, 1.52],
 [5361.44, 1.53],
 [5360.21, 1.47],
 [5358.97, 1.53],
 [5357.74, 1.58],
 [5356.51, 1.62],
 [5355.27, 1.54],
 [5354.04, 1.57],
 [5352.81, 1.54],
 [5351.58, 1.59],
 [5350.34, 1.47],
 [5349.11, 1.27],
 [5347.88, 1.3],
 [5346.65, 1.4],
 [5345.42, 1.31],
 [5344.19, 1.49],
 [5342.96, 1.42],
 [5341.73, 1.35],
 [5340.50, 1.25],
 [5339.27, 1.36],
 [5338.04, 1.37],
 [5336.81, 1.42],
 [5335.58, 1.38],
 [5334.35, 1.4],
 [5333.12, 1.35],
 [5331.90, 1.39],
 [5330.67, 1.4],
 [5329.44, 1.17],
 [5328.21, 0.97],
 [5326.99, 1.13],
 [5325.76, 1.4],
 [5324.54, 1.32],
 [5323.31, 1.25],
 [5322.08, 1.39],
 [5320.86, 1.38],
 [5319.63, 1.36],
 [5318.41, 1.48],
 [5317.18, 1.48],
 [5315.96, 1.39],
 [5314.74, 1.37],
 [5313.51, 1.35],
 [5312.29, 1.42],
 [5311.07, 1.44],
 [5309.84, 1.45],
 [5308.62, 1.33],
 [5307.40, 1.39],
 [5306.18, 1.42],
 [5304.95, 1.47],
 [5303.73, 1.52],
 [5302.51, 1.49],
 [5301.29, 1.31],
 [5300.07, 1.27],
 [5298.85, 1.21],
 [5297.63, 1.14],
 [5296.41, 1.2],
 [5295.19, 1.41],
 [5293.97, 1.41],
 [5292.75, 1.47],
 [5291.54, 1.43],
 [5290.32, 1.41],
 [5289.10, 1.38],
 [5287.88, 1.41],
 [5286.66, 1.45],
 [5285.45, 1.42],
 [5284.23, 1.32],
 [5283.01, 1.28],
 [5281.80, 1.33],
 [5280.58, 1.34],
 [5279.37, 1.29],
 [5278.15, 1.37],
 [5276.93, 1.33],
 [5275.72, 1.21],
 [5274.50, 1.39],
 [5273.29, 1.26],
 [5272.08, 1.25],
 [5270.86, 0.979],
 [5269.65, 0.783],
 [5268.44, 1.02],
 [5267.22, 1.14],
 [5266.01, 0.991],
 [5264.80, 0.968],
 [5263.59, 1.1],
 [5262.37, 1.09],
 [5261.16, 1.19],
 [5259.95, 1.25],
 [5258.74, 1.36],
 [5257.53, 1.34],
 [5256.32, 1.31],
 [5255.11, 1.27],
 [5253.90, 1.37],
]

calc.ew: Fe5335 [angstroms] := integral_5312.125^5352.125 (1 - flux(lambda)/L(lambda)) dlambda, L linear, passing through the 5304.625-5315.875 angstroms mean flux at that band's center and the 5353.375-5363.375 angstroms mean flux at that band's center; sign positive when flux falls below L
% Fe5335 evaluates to 3.0 angstroms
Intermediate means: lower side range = 1.4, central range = 1.36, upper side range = 1.54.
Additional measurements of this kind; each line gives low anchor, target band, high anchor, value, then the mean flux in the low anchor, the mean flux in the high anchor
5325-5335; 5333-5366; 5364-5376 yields -2.0 angstroms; 1.28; 1.44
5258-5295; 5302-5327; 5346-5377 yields -0.8 angstroms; 1.26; 1.47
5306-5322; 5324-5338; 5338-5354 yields 1.0 angstroms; 1.4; 1.4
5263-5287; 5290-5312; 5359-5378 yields -1.6 angstroms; 1.21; 1.47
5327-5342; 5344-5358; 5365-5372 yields -1.2 angstroms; 1.31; 1.41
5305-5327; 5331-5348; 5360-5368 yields 0.8 angstroms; 1.38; 1.49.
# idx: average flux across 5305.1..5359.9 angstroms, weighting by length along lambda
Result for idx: 1.39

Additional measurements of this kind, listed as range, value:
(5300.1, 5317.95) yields 1.41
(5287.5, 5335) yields 1.36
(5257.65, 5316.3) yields 1.3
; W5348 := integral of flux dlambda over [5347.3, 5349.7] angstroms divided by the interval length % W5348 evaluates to 1.29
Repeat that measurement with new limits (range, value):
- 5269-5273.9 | 1.07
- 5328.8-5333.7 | 1.33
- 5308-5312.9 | 1.41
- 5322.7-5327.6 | 1.28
